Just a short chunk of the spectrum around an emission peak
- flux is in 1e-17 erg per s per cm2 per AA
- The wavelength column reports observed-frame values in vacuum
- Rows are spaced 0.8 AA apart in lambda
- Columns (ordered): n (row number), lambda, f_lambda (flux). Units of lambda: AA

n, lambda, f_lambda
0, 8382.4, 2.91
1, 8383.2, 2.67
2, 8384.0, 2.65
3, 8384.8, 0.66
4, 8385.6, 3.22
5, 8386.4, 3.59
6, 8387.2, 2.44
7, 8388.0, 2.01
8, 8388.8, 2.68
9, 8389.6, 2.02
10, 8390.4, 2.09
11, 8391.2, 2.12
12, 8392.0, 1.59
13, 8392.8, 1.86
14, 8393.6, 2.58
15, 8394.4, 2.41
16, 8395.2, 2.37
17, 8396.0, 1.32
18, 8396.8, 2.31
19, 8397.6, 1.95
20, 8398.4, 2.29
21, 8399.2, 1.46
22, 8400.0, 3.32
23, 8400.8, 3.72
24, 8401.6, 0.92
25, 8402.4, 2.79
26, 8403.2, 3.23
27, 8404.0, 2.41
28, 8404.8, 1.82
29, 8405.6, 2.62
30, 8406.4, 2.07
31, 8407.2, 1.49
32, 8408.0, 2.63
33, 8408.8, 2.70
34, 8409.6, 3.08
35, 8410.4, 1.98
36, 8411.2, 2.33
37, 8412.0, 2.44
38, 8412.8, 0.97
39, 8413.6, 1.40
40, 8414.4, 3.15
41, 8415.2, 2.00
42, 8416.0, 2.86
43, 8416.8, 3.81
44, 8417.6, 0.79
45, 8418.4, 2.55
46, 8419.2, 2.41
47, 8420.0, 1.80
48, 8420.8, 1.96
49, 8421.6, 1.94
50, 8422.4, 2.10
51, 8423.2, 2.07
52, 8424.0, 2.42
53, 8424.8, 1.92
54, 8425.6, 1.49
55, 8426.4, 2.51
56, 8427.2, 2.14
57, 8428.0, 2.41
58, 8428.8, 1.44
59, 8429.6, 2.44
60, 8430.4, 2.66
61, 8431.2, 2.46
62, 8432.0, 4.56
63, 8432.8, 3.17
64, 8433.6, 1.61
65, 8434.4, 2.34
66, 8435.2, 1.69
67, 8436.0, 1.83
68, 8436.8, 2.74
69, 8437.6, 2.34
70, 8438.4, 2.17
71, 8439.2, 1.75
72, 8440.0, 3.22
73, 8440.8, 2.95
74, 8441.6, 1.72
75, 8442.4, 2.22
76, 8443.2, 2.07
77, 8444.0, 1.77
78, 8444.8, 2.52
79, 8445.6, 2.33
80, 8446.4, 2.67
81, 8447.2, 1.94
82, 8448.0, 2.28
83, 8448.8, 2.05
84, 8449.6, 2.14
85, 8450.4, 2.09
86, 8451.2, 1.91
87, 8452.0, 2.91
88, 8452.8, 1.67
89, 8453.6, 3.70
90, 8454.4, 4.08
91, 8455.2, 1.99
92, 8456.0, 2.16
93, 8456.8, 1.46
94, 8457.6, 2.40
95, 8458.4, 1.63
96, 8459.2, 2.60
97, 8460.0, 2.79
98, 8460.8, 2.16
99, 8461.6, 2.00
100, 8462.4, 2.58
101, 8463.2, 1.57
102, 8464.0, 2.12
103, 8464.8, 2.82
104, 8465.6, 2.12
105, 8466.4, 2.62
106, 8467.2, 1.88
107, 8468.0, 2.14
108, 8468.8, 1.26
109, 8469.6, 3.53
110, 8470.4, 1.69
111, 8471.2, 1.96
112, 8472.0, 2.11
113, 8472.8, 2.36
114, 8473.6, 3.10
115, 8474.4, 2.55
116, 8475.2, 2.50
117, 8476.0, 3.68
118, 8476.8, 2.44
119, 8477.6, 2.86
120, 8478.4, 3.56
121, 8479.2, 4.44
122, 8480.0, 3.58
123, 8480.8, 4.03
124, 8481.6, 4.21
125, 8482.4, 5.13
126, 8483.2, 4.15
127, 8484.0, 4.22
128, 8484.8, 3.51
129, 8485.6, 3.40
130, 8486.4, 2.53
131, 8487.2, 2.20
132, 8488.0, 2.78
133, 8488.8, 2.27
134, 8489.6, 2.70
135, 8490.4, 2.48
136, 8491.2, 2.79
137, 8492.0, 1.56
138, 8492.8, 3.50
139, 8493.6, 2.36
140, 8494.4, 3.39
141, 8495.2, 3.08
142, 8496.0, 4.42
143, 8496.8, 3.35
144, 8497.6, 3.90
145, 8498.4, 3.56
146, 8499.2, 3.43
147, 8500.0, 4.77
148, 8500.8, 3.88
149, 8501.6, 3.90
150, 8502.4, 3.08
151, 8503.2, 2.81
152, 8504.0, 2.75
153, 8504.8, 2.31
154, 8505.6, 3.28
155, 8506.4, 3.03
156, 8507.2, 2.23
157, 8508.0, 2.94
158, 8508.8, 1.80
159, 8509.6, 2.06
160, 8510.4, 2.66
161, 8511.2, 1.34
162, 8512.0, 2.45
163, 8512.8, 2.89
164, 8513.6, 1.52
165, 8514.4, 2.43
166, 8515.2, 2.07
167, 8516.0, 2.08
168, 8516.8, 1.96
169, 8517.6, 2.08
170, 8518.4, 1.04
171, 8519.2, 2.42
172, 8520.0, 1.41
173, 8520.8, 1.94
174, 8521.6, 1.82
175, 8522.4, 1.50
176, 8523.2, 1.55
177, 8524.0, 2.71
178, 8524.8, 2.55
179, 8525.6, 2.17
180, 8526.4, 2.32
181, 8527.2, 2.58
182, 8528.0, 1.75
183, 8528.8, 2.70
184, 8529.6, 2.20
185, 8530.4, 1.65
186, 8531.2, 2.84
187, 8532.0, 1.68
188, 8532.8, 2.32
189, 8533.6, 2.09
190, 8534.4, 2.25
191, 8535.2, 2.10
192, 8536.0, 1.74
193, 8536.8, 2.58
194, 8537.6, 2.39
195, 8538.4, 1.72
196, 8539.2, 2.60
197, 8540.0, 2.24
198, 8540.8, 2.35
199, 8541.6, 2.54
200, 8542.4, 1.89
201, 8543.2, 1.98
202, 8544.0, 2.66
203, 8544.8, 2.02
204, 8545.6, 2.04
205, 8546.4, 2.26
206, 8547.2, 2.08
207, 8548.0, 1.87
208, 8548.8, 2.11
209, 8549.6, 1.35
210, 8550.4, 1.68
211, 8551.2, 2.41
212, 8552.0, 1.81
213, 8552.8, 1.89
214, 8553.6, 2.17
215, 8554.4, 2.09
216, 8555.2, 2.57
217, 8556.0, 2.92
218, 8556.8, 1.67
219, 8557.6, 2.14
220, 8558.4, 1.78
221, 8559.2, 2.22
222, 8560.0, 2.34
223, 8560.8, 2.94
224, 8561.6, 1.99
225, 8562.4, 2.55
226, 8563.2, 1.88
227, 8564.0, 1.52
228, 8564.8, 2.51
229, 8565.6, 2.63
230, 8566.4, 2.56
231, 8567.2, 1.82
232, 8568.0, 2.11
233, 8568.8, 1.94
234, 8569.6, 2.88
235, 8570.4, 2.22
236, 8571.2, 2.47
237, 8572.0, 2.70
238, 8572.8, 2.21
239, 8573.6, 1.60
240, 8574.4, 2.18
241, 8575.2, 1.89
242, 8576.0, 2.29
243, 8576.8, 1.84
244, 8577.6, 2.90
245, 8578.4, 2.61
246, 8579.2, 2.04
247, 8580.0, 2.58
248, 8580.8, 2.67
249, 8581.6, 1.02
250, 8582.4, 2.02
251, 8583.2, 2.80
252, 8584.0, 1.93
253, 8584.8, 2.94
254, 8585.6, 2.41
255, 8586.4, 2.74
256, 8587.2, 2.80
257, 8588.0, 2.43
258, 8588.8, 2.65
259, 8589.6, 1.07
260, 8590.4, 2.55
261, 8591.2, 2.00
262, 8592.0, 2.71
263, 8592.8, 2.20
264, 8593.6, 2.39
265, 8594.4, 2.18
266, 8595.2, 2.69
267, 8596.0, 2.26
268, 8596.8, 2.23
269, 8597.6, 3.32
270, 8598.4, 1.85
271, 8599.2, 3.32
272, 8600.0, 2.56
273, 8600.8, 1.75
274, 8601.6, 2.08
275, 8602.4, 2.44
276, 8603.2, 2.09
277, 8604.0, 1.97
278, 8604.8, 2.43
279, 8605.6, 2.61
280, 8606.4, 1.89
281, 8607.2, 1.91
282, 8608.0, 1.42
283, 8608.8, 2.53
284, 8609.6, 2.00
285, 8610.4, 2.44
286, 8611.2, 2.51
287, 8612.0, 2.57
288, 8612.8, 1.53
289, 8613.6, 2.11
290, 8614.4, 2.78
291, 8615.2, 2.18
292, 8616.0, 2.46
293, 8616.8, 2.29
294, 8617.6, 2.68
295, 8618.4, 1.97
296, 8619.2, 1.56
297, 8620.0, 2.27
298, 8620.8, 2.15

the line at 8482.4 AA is [S II]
